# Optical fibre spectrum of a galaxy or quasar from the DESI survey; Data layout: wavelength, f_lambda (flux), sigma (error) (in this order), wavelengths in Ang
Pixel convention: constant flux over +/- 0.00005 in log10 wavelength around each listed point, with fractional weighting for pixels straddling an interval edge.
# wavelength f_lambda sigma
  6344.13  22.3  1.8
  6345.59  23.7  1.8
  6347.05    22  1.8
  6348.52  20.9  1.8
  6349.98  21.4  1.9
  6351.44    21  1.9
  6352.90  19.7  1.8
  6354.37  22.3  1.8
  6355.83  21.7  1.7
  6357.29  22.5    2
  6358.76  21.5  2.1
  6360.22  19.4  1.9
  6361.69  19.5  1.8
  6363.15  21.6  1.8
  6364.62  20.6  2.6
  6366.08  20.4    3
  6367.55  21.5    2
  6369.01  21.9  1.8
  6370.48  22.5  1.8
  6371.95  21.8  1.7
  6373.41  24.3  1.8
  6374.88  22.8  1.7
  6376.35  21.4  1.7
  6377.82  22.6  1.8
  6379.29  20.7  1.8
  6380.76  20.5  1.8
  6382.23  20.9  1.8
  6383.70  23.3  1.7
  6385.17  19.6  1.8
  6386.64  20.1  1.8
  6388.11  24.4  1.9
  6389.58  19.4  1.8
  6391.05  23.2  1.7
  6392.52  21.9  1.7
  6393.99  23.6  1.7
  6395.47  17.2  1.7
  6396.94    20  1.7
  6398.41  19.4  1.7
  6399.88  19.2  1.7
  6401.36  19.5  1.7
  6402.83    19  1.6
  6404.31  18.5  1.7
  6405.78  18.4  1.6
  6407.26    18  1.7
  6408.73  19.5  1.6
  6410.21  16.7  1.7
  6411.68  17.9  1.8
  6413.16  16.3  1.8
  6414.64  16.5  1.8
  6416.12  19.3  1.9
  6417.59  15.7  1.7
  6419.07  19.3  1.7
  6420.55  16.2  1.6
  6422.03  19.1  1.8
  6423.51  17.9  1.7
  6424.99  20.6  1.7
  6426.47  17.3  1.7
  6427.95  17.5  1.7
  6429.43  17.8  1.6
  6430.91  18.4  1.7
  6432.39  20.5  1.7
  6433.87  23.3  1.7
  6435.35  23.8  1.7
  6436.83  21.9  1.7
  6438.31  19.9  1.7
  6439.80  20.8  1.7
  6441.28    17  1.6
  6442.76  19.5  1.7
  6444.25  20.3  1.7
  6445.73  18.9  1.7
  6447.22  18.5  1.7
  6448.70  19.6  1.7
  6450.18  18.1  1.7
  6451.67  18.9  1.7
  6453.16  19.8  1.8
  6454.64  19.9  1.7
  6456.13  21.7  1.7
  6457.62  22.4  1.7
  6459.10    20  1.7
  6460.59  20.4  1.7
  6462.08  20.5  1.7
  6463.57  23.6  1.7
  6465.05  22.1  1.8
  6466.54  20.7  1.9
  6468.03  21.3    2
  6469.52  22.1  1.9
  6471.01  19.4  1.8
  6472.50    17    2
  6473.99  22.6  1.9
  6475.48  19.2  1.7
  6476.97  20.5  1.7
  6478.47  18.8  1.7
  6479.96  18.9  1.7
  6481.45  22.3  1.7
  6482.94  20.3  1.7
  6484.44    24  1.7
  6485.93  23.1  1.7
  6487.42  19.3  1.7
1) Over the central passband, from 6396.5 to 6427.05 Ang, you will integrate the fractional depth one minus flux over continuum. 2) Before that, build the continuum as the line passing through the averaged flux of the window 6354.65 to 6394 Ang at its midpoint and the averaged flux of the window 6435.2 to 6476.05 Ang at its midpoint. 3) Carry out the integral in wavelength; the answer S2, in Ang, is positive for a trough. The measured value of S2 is 3.95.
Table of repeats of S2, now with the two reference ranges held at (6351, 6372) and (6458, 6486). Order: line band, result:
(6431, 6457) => 1.0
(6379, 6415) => 2.2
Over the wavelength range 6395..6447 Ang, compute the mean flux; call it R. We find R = 18.9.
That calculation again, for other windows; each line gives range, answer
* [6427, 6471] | 20.3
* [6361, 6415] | 20.4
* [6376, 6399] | 21.1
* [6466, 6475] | 20.5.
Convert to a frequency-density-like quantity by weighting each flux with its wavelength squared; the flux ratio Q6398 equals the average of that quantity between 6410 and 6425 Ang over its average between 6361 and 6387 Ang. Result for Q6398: 0.8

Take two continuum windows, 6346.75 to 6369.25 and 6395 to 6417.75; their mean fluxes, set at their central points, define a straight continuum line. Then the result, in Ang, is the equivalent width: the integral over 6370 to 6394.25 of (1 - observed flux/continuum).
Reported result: -2.74 Ang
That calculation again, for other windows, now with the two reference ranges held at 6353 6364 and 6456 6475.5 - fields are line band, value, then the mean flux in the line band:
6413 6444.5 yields 2.9 Ang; 19.1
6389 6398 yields 0.1 Ang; 20.9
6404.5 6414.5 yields 1.6 Ang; 17.8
